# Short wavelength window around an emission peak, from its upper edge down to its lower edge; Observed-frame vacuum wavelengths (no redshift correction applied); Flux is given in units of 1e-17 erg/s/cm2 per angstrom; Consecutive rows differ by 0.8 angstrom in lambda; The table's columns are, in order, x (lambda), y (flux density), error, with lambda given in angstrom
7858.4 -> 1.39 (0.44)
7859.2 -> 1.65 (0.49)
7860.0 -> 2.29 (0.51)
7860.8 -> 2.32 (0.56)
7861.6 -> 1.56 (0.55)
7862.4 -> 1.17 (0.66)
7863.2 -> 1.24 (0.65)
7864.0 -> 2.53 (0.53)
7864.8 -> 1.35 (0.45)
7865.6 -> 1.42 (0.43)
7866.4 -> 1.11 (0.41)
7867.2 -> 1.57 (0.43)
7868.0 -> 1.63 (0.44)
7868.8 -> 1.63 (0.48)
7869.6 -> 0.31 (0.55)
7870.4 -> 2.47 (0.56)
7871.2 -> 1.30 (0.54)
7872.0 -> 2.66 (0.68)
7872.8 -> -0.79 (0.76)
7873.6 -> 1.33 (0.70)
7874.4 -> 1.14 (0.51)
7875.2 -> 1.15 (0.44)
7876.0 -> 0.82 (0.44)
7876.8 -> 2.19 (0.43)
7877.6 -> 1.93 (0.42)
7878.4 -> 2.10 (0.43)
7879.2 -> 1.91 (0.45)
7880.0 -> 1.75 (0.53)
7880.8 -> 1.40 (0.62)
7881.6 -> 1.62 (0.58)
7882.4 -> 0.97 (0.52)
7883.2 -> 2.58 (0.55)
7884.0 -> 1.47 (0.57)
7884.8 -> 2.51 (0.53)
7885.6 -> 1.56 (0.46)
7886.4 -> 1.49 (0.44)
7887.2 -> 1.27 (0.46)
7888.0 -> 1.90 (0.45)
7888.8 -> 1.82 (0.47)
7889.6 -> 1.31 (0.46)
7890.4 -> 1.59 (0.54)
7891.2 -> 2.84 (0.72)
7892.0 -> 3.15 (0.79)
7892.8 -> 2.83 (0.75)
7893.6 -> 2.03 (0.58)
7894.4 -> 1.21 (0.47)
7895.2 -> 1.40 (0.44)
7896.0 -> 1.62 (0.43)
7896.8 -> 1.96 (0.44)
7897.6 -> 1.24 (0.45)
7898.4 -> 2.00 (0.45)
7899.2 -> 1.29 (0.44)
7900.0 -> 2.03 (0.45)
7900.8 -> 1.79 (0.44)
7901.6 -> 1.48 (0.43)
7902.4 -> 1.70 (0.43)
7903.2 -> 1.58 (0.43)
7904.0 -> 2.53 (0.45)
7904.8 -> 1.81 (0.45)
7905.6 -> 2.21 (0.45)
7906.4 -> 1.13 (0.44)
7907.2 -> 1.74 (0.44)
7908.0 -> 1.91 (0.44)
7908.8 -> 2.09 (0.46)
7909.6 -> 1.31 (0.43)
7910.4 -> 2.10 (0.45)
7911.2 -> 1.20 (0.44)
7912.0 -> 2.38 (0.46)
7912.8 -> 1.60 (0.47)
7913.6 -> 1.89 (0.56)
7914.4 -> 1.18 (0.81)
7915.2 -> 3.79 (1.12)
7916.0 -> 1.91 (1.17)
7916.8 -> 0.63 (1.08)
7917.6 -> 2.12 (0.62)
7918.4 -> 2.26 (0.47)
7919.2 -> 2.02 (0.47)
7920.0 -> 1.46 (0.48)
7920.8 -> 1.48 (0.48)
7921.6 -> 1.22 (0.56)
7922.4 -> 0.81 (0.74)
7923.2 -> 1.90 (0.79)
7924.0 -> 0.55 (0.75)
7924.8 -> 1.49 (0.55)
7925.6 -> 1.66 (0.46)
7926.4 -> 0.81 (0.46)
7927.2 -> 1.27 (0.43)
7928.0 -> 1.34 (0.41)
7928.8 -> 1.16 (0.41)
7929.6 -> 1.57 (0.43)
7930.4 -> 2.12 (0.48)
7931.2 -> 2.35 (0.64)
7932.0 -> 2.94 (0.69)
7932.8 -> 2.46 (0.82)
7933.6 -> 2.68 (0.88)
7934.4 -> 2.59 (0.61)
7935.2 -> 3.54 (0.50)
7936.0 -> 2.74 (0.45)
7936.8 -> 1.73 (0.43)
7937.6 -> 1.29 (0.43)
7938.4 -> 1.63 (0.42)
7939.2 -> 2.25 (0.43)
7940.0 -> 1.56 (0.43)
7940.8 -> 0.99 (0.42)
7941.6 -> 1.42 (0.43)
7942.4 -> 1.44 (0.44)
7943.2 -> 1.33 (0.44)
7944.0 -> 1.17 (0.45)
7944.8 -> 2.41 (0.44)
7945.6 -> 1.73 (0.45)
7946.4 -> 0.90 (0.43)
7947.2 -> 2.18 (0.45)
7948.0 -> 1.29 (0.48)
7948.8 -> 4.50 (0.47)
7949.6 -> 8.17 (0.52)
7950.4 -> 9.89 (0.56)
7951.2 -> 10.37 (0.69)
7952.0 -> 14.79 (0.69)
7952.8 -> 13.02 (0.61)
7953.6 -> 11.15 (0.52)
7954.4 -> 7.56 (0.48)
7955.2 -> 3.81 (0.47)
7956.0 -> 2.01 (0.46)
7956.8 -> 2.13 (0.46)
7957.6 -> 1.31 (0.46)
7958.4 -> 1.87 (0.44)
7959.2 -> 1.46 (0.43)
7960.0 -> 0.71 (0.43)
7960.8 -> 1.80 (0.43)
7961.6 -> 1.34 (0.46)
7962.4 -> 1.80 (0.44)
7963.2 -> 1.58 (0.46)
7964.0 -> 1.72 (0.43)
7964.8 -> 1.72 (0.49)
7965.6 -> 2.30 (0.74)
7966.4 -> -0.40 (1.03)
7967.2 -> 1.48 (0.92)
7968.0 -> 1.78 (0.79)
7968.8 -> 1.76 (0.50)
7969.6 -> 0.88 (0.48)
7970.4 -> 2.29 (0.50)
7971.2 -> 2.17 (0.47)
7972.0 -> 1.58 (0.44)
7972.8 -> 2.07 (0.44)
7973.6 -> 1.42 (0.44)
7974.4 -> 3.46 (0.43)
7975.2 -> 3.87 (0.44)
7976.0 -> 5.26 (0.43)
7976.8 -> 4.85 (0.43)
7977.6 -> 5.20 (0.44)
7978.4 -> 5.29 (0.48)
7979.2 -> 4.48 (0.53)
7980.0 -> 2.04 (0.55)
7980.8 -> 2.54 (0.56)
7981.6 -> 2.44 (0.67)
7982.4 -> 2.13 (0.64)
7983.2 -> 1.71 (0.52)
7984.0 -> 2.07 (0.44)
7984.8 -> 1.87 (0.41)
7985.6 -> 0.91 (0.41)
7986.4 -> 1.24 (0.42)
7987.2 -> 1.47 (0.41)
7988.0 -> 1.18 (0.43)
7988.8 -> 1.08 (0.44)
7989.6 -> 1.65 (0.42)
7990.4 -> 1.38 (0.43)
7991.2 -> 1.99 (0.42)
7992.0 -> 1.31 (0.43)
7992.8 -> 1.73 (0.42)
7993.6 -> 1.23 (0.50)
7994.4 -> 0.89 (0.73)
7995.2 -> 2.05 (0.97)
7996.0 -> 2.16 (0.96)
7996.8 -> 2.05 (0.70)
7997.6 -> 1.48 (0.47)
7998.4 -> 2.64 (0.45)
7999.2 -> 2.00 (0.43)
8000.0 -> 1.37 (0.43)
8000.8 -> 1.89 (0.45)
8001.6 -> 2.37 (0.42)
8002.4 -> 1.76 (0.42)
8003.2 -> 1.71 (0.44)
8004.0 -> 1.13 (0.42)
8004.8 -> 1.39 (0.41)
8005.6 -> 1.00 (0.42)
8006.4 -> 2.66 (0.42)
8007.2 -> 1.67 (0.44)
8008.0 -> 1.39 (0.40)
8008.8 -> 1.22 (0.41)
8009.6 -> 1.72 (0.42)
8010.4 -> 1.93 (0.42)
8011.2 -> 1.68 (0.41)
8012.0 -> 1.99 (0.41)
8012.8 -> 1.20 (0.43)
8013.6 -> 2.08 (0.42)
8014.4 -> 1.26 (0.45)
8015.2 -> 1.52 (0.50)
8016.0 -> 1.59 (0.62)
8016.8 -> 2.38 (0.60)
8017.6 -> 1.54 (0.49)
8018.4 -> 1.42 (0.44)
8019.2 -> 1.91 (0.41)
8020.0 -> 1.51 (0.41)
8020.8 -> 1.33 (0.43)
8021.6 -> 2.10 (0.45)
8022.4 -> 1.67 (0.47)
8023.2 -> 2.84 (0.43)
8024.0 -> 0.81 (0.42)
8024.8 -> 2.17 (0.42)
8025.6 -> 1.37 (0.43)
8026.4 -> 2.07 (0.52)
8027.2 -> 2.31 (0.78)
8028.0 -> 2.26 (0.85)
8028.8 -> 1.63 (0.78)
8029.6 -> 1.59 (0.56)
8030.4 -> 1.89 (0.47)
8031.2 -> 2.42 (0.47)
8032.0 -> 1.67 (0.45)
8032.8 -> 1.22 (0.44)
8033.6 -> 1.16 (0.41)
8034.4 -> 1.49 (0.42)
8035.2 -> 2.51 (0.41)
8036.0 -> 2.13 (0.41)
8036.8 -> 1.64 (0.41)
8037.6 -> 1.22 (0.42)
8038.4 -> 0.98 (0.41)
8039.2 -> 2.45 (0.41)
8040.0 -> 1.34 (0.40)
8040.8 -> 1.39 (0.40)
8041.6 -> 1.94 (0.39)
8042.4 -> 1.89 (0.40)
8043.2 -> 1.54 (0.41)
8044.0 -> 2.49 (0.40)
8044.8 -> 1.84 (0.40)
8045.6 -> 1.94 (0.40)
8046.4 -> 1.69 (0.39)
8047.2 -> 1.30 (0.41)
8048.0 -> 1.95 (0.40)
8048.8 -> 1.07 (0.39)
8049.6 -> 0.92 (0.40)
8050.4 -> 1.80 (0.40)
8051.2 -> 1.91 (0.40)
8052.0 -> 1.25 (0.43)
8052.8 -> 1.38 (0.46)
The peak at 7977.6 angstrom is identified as [N II]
